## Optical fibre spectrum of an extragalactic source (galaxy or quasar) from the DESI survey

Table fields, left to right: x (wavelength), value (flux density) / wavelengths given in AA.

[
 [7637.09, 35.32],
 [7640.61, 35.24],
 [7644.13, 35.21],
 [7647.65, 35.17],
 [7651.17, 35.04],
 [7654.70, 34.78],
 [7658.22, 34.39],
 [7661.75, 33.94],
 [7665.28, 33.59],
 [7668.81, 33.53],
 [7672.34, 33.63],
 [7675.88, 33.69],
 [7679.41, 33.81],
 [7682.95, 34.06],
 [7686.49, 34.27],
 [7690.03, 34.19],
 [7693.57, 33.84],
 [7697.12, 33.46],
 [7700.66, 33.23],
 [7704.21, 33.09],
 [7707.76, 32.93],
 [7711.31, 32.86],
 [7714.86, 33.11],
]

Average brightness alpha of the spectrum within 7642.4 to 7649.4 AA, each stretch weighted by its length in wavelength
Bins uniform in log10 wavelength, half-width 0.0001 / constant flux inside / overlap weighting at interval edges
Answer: 35.2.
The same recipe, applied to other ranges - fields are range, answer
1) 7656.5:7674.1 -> 33.8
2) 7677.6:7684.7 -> 33.9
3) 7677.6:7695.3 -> 34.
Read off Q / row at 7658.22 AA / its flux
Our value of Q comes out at 34.39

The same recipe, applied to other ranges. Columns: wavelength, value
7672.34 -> 33.63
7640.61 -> 35.24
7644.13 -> 35.21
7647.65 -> 35.17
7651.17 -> 35.04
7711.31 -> 32.86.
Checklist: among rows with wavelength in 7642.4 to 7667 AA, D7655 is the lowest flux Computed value 33.59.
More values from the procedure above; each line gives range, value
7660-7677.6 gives 33.53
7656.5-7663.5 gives 33.94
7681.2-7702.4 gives 33.23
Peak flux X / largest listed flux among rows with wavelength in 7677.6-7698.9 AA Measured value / 34.27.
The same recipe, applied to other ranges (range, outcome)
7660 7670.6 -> 33.94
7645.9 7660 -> 35.17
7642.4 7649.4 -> 35.21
